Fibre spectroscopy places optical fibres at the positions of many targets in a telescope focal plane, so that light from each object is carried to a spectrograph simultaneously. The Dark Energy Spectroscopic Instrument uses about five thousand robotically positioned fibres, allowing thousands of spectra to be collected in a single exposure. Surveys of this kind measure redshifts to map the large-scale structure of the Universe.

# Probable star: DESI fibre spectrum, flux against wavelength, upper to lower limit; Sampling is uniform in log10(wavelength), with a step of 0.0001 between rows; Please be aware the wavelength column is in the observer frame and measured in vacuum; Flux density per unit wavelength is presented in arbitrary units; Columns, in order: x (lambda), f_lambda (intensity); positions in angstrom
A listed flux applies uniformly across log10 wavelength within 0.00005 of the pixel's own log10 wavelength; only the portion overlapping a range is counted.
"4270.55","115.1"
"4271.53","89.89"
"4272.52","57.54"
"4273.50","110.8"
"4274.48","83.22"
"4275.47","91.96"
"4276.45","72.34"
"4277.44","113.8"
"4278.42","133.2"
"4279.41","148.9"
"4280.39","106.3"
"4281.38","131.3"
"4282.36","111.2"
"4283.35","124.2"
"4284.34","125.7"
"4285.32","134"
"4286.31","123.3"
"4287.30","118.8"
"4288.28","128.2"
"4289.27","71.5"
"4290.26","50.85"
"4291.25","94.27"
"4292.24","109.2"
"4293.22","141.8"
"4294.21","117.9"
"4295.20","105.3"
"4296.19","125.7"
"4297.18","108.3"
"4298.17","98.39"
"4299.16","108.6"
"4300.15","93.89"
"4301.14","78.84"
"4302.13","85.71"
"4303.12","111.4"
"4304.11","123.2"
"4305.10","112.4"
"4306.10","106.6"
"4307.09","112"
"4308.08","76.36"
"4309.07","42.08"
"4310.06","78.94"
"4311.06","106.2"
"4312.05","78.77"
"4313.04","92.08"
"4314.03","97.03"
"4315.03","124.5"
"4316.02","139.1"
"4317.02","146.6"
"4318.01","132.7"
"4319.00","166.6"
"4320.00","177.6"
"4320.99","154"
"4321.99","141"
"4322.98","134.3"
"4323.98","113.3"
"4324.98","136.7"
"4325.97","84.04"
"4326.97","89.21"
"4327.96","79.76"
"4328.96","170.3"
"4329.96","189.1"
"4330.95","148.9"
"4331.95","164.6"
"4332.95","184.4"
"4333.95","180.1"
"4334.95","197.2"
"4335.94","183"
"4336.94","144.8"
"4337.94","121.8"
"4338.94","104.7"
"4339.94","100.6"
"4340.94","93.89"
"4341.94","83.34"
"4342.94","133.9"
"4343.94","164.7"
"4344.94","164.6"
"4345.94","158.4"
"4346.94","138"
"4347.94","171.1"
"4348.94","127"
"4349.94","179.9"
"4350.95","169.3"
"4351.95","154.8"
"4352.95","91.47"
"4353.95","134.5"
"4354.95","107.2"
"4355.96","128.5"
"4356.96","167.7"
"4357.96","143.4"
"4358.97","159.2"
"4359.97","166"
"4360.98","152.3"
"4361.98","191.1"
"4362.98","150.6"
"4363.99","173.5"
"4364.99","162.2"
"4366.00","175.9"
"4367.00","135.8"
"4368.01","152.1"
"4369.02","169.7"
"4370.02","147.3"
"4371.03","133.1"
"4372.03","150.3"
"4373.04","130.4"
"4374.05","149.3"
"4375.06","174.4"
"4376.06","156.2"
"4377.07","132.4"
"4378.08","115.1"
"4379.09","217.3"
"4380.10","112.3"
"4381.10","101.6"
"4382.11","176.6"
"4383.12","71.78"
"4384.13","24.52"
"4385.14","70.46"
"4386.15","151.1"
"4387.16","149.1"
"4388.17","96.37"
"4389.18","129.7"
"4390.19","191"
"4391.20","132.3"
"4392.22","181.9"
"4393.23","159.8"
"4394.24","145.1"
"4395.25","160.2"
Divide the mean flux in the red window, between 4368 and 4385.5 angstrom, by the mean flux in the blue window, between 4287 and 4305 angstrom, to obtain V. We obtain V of 1.27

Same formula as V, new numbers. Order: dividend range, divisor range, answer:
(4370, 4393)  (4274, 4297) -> 1.21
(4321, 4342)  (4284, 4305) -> 1.28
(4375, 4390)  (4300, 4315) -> 1.33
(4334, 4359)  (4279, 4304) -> 1.28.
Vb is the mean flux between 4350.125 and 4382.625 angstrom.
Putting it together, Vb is 150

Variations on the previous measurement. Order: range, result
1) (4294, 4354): 127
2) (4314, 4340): 142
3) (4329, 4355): 147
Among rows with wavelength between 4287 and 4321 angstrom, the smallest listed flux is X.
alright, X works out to 42.08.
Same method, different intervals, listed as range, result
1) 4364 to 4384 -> 71.78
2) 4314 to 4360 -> 79.76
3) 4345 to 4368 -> 91.47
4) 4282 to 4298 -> 50.85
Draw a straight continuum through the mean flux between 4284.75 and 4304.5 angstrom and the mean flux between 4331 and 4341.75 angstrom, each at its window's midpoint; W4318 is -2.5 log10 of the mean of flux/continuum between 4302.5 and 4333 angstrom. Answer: 0.059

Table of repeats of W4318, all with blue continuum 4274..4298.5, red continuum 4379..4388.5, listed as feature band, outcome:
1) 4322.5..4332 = -0.16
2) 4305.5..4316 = 0.19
